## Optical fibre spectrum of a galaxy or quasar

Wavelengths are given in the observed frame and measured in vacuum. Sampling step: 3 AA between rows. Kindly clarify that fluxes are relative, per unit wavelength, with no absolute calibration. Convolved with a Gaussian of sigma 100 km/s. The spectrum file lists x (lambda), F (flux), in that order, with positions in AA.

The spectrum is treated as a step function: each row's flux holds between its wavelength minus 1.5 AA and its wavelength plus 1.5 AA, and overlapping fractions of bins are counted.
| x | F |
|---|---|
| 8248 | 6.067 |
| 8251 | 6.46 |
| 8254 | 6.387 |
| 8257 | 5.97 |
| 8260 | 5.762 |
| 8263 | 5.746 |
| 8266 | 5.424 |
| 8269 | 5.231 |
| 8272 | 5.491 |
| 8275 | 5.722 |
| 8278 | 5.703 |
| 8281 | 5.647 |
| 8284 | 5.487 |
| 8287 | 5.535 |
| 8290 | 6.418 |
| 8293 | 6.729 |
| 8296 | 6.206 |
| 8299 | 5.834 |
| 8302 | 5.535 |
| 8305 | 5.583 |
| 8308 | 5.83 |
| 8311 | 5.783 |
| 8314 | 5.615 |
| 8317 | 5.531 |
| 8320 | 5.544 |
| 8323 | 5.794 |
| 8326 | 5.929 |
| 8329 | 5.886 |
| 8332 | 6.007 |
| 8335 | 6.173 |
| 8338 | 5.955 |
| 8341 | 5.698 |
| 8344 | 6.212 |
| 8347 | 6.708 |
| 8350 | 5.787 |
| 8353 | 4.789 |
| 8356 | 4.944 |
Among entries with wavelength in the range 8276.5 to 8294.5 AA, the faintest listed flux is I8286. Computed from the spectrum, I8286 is 5.487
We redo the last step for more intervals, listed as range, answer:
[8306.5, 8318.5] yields 5.531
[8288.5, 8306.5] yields 5.535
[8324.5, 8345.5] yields 5.698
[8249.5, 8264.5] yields 5.746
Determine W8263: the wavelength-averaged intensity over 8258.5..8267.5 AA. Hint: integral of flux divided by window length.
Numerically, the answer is 5.64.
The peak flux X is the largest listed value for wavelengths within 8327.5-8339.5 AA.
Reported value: 6.173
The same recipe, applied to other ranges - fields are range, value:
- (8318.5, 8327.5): 5.929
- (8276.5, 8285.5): 5.703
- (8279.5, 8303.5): 6.729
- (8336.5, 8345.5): 6.212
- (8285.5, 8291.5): 6.418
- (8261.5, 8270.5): 5.746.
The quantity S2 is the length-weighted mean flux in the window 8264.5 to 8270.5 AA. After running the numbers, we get 5.33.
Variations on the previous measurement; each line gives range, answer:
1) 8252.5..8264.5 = 5.97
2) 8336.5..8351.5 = 6.07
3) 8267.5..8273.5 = 5.36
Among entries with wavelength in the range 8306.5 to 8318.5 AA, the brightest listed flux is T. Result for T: 5.83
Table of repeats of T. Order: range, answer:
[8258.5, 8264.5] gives 5.762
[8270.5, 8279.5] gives 5.722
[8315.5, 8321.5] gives 5.544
